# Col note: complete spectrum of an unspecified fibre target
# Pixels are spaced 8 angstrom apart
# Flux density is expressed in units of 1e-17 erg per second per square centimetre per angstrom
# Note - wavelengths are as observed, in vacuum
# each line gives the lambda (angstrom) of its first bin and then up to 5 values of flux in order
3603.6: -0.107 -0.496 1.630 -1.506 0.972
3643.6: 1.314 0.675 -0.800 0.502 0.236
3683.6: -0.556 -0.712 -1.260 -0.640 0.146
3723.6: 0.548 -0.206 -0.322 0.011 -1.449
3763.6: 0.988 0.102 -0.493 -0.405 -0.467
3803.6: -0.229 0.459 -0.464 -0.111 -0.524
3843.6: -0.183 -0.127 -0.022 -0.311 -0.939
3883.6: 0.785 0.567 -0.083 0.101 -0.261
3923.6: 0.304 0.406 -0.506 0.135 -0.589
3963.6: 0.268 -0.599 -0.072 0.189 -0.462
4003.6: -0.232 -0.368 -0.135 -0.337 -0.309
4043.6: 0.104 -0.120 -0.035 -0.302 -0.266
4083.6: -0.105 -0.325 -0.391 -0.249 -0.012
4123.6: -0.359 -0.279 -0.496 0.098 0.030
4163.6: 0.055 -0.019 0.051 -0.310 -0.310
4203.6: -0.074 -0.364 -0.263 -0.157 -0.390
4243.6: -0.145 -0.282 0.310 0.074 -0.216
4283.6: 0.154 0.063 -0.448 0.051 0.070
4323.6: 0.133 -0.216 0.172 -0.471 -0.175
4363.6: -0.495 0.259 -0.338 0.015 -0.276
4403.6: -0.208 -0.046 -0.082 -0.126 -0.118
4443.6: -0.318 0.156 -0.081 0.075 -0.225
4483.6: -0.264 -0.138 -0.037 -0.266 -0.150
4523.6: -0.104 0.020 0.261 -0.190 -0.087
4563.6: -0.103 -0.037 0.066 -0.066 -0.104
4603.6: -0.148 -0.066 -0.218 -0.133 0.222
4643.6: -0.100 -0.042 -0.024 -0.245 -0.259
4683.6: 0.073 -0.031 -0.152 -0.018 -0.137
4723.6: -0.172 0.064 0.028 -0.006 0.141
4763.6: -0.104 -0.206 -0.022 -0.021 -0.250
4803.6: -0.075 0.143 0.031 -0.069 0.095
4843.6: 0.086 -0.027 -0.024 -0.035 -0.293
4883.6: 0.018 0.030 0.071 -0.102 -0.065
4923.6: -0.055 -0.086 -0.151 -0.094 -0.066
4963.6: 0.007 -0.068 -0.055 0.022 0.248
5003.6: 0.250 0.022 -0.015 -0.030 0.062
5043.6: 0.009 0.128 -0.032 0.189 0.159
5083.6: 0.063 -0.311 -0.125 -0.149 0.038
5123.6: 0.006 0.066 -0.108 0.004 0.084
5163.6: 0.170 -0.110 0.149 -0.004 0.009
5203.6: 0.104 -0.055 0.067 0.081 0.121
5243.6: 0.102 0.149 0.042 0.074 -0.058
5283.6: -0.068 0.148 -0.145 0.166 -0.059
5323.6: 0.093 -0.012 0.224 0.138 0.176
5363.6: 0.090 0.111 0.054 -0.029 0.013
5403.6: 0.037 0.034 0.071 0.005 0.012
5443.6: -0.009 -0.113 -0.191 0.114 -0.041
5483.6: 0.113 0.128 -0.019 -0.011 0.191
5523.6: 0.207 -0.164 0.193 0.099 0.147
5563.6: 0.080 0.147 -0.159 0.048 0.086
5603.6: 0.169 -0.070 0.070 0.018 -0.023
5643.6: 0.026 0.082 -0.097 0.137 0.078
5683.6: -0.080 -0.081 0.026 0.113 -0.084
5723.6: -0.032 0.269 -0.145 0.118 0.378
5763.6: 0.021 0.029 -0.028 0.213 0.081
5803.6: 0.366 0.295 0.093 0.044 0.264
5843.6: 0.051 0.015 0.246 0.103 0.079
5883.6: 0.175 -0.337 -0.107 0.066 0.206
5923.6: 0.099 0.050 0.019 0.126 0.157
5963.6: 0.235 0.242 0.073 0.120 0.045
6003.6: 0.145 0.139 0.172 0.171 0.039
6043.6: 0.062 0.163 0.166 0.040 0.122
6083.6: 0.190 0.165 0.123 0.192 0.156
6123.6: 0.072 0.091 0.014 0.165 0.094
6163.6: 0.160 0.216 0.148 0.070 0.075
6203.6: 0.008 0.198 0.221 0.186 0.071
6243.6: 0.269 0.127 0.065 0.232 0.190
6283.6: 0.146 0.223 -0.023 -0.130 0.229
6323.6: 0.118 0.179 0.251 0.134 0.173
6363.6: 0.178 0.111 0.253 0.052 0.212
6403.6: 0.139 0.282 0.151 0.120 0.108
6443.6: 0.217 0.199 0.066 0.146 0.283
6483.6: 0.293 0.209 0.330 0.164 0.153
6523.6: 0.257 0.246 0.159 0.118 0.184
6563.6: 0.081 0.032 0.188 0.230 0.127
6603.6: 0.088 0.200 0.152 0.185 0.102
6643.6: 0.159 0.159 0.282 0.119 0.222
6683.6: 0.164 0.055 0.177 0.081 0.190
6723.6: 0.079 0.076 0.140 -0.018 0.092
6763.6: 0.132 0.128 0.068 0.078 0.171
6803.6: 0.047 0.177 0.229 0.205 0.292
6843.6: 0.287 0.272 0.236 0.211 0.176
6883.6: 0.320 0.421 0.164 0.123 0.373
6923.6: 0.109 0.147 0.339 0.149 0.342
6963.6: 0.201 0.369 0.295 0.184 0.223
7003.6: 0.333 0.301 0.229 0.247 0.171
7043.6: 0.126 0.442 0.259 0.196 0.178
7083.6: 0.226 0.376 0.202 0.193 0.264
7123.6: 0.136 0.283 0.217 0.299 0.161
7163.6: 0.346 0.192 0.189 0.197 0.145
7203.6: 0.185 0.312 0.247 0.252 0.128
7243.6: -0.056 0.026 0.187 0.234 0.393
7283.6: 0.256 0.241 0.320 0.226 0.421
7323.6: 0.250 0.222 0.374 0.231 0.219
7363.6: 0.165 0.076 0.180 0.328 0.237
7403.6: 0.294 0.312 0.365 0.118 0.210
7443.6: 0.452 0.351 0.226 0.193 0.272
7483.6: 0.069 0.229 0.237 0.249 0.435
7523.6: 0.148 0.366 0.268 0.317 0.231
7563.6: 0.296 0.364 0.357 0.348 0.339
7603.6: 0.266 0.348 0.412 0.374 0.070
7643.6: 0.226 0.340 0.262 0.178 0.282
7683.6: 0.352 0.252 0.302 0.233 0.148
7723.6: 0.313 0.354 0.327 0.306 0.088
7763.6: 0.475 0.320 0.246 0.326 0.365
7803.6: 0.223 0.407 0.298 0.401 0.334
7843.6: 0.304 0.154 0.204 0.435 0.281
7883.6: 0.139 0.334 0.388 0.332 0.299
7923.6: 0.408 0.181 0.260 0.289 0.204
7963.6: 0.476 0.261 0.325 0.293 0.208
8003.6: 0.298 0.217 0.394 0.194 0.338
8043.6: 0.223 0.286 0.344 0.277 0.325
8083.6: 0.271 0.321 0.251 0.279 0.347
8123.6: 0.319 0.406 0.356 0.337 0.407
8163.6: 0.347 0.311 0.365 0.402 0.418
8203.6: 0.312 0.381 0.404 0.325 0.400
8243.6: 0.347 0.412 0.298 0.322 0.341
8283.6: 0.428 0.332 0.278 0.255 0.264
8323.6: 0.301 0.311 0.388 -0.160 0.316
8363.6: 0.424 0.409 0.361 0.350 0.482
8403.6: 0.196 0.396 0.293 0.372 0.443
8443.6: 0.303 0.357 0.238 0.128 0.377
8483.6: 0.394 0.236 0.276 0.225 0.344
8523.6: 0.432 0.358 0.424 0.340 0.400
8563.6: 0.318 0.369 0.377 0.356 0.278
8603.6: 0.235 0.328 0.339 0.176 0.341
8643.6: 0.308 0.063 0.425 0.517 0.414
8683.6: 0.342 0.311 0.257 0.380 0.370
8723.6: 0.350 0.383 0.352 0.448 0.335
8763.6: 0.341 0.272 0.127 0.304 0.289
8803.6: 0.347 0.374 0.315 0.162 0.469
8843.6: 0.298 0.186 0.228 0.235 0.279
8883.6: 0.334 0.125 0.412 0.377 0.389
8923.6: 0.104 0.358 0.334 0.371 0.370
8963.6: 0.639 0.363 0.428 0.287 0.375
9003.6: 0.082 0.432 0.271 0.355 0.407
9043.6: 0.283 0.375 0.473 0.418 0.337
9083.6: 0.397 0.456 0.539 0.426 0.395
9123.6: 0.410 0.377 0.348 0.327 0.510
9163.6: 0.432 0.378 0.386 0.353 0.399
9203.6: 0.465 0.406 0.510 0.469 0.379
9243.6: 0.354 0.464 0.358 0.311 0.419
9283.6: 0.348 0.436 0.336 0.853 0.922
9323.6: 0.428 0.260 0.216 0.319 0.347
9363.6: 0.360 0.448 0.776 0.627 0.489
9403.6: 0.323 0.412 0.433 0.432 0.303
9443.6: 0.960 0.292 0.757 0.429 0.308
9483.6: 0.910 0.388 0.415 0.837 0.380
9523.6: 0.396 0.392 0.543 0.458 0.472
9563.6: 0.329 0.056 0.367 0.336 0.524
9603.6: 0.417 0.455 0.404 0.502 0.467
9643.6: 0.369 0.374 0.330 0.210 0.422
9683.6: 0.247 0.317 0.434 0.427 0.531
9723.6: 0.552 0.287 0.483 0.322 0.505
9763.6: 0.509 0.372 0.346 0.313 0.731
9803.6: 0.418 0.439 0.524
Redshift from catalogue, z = 0.71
